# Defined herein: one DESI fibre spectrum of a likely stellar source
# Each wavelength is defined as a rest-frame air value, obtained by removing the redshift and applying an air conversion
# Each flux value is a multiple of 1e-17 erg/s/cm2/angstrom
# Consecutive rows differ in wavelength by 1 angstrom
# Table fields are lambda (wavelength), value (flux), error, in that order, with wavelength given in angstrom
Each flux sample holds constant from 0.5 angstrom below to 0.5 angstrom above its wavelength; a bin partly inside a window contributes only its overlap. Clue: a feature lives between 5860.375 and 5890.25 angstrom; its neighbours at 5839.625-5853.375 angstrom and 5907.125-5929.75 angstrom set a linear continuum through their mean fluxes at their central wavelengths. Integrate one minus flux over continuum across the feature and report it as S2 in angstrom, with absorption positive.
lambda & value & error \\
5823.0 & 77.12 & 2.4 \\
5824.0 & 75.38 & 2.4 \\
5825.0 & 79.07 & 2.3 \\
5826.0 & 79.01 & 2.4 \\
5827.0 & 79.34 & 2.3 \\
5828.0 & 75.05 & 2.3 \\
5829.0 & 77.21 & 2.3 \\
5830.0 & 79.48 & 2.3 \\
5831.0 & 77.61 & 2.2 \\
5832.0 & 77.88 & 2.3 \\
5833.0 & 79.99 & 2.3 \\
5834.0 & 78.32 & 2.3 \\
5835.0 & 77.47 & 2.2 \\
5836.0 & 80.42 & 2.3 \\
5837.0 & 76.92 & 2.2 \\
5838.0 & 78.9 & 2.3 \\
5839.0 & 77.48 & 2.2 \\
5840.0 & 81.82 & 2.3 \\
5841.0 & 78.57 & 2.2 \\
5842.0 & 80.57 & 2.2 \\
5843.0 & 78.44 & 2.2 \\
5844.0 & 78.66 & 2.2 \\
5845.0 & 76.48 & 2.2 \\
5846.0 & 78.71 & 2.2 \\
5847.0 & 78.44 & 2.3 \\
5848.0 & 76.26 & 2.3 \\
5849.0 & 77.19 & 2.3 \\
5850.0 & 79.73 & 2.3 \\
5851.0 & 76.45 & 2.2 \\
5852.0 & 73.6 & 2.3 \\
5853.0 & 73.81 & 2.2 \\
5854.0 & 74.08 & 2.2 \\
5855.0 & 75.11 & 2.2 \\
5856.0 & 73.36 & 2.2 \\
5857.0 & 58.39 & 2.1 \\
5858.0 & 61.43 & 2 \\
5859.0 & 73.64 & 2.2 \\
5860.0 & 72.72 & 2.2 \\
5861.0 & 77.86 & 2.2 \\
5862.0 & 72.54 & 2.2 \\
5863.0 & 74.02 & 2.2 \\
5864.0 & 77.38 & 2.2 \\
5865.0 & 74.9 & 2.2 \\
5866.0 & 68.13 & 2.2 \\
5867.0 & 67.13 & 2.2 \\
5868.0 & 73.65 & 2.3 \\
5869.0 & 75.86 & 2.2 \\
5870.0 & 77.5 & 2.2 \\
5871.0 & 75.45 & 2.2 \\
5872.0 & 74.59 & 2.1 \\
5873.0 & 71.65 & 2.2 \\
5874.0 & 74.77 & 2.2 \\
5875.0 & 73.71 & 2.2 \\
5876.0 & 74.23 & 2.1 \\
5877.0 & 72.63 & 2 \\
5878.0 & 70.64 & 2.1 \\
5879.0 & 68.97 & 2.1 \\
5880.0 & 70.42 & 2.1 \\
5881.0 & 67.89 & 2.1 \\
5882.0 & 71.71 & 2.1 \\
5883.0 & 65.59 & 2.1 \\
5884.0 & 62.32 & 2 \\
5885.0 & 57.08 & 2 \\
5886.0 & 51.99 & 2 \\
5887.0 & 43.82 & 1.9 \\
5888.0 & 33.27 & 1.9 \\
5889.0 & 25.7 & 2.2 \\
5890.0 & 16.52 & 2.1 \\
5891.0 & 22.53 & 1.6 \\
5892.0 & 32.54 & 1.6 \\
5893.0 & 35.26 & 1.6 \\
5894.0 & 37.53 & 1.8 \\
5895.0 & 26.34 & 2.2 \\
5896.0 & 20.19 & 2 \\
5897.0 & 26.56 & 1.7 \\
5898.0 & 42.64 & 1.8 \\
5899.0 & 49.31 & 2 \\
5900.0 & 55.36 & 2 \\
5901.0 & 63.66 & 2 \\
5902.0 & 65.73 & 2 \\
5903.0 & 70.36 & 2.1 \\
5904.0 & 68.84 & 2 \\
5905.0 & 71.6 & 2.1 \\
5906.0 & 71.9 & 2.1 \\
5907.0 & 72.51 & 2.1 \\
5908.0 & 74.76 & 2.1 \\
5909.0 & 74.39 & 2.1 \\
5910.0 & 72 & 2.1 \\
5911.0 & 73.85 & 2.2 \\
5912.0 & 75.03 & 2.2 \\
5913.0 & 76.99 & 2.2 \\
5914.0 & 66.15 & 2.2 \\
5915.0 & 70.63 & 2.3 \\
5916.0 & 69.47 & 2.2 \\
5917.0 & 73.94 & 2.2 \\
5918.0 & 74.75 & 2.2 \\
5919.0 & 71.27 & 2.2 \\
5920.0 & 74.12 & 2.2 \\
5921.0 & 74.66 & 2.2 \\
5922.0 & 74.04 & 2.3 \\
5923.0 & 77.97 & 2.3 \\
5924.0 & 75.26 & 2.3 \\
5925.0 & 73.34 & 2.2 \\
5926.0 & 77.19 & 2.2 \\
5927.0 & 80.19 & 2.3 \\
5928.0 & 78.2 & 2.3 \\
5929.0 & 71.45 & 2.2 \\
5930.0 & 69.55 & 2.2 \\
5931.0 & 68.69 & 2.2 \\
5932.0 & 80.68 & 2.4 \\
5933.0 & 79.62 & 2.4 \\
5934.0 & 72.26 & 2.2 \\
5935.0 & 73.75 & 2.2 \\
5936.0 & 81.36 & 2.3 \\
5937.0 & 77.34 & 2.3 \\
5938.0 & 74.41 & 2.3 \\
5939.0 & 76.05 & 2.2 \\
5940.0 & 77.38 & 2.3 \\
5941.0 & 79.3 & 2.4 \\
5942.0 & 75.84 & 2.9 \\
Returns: 4.11 angstrom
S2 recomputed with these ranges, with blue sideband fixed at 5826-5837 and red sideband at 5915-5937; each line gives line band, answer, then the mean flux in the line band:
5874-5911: 9.97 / 55.5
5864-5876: 0.51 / 73.6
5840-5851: -0.09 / 78.4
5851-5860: 0.75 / 70.9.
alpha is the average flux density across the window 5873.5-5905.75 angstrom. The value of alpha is 53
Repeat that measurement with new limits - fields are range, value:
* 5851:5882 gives 72.4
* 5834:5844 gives 78.9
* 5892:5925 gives 63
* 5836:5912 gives 65.5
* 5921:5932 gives 74.9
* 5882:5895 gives 41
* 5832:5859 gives 76.2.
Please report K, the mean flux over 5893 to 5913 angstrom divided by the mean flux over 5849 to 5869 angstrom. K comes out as 0.80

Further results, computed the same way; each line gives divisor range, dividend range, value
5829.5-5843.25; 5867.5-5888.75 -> 0.84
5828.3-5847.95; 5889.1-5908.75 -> 0.62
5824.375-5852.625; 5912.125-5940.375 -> 0.96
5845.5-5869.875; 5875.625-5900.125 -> 0.65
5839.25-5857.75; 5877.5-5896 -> 0.62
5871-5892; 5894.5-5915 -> 1.05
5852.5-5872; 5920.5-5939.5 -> 1.04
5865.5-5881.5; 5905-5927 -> 1.02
